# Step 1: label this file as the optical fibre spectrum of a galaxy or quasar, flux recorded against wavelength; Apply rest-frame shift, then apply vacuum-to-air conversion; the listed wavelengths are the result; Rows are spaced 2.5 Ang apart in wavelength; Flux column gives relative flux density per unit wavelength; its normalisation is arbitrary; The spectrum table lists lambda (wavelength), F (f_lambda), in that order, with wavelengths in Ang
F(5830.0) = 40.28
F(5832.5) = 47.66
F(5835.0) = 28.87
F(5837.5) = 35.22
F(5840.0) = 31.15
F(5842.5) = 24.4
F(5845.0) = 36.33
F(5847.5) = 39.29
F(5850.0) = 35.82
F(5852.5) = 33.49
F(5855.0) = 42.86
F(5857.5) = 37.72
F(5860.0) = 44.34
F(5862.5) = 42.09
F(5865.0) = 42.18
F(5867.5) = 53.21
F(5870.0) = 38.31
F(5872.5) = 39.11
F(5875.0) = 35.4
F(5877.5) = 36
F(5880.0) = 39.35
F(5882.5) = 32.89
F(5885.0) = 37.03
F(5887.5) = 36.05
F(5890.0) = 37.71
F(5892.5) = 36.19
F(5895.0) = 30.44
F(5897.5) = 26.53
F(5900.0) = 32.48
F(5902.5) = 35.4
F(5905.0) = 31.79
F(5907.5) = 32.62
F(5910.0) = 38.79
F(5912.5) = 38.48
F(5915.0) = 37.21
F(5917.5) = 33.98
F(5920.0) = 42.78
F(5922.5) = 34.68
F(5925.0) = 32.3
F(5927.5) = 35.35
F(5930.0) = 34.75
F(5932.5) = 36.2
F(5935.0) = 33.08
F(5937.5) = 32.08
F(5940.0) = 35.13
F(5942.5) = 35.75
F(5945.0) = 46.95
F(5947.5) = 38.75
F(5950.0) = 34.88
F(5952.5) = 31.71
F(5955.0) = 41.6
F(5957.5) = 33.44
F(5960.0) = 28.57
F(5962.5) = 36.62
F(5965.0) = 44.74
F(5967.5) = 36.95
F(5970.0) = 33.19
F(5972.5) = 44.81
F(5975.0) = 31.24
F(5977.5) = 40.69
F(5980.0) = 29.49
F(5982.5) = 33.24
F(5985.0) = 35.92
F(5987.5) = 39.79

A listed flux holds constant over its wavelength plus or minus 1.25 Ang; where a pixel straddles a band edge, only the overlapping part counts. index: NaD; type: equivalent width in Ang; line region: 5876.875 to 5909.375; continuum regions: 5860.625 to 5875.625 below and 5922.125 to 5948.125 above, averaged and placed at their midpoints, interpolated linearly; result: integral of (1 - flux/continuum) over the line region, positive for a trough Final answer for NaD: 4.5 Ang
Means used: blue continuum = 42.1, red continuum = 35.9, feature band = 34.2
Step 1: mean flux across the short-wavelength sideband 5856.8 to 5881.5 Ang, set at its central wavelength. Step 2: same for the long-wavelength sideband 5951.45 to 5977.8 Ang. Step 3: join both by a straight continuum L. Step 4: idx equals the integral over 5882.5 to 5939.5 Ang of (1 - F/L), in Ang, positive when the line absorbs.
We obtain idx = 6.1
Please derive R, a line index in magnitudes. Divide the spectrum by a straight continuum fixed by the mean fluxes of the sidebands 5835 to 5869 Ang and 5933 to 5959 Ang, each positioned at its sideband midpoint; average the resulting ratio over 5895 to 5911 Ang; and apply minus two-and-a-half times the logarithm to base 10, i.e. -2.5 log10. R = 0.137 mag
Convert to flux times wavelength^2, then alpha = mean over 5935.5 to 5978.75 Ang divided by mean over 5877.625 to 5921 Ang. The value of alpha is 1.07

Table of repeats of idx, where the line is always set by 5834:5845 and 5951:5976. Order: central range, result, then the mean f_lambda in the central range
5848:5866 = -4.7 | 39.7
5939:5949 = -1.0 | 39.1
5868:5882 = -2.6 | 38.2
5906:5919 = -0.9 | 36.3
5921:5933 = 0.0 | 34.7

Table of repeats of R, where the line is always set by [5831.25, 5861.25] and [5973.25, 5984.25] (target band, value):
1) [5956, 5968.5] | -0.05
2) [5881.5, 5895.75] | 0.01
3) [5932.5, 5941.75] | 0.03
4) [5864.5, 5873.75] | -0.20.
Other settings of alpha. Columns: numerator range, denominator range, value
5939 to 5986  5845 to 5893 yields 0.97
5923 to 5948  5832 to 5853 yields 1.08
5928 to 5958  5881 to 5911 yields 1.08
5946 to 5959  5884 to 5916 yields 1.06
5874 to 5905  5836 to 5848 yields 1.07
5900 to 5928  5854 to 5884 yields 0.90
